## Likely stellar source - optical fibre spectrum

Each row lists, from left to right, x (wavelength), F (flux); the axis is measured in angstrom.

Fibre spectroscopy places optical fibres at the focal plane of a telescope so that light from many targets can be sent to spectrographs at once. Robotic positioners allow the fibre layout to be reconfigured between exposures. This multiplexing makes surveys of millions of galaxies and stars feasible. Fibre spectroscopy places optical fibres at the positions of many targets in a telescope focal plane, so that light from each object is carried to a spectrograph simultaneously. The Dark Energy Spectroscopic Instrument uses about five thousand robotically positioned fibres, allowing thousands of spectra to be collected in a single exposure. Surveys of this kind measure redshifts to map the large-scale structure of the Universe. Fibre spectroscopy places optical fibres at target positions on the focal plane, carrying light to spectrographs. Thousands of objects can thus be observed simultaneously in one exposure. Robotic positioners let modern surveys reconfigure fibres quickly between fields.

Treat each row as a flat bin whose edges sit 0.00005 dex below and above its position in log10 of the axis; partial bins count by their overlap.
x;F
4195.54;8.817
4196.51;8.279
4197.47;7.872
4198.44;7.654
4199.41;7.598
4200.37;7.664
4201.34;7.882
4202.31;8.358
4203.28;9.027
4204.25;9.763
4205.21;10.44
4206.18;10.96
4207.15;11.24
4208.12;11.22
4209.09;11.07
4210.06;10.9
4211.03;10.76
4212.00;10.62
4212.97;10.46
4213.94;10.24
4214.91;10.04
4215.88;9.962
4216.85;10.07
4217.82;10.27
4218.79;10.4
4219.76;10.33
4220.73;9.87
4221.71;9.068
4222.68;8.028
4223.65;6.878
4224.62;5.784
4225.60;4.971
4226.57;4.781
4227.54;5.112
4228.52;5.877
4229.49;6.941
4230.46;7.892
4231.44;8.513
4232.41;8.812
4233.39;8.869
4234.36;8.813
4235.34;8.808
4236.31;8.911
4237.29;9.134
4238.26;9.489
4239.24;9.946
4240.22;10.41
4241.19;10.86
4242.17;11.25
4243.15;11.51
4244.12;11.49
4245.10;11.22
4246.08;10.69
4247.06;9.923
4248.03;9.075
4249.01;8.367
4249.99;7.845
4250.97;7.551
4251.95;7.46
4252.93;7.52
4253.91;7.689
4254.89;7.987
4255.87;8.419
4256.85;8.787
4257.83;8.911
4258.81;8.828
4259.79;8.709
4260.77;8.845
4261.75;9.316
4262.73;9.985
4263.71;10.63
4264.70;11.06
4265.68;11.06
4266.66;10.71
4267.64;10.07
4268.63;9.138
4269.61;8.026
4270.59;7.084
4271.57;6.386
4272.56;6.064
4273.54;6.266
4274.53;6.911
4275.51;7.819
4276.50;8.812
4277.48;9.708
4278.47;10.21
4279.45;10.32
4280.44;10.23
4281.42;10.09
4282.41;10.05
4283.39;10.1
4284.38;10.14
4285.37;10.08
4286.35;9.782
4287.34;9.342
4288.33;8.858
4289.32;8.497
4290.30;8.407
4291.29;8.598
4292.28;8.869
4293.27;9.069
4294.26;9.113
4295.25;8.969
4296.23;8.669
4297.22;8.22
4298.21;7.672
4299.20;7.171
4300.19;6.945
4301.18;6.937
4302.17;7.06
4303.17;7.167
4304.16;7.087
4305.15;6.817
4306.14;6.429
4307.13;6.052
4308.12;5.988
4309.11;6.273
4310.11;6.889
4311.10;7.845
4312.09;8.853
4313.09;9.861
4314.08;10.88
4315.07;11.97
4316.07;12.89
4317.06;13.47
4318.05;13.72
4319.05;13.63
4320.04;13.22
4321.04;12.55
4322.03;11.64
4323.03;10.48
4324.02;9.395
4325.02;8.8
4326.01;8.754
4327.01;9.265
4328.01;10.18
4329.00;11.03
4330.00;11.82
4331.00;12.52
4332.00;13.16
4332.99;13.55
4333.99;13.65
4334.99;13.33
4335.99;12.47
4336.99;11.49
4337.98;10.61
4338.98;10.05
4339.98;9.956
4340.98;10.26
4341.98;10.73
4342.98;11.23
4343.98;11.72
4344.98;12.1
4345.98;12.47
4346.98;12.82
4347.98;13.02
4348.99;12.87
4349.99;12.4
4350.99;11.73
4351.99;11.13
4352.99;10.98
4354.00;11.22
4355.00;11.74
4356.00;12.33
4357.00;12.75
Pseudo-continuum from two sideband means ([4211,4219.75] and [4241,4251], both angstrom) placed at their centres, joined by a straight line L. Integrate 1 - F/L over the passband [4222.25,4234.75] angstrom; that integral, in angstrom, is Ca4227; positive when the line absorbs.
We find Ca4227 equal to 3.9 angstrom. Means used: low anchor 10.3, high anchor 10.1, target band 7.01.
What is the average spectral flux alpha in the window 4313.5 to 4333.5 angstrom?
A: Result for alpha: 11.6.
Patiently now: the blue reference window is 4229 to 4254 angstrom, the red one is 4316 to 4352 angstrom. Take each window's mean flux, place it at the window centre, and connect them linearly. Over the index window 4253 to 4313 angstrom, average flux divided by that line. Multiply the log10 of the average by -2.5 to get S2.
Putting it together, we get 0.21 mag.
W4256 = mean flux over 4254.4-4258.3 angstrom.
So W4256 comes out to 8.52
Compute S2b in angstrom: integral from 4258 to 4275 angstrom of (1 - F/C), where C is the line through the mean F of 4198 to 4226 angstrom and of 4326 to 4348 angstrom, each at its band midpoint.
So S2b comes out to 2.6 angstrom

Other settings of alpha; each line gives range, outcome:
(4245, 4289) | 9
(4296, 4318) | 8.34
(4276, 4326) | 9.27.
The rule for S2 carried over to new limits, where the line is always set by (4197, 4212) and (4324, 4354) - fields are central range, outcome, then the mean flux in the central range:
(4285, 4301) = 0.248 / 8.6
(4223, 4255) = 0.181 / 8.5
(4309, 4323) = 0.006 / 11.1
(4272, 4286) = 0.173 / 9.05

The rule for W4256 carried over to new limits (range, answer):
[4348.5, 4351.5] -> 12.3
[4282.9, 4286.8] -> 10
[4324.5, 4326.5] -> 8.79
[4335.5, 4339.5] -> 11.2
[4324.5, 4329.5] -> 9.6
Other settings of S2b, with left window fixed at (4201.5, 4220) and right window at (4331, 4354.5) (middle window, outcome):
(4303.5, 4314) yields 3.8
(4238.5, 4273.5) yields 5.3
